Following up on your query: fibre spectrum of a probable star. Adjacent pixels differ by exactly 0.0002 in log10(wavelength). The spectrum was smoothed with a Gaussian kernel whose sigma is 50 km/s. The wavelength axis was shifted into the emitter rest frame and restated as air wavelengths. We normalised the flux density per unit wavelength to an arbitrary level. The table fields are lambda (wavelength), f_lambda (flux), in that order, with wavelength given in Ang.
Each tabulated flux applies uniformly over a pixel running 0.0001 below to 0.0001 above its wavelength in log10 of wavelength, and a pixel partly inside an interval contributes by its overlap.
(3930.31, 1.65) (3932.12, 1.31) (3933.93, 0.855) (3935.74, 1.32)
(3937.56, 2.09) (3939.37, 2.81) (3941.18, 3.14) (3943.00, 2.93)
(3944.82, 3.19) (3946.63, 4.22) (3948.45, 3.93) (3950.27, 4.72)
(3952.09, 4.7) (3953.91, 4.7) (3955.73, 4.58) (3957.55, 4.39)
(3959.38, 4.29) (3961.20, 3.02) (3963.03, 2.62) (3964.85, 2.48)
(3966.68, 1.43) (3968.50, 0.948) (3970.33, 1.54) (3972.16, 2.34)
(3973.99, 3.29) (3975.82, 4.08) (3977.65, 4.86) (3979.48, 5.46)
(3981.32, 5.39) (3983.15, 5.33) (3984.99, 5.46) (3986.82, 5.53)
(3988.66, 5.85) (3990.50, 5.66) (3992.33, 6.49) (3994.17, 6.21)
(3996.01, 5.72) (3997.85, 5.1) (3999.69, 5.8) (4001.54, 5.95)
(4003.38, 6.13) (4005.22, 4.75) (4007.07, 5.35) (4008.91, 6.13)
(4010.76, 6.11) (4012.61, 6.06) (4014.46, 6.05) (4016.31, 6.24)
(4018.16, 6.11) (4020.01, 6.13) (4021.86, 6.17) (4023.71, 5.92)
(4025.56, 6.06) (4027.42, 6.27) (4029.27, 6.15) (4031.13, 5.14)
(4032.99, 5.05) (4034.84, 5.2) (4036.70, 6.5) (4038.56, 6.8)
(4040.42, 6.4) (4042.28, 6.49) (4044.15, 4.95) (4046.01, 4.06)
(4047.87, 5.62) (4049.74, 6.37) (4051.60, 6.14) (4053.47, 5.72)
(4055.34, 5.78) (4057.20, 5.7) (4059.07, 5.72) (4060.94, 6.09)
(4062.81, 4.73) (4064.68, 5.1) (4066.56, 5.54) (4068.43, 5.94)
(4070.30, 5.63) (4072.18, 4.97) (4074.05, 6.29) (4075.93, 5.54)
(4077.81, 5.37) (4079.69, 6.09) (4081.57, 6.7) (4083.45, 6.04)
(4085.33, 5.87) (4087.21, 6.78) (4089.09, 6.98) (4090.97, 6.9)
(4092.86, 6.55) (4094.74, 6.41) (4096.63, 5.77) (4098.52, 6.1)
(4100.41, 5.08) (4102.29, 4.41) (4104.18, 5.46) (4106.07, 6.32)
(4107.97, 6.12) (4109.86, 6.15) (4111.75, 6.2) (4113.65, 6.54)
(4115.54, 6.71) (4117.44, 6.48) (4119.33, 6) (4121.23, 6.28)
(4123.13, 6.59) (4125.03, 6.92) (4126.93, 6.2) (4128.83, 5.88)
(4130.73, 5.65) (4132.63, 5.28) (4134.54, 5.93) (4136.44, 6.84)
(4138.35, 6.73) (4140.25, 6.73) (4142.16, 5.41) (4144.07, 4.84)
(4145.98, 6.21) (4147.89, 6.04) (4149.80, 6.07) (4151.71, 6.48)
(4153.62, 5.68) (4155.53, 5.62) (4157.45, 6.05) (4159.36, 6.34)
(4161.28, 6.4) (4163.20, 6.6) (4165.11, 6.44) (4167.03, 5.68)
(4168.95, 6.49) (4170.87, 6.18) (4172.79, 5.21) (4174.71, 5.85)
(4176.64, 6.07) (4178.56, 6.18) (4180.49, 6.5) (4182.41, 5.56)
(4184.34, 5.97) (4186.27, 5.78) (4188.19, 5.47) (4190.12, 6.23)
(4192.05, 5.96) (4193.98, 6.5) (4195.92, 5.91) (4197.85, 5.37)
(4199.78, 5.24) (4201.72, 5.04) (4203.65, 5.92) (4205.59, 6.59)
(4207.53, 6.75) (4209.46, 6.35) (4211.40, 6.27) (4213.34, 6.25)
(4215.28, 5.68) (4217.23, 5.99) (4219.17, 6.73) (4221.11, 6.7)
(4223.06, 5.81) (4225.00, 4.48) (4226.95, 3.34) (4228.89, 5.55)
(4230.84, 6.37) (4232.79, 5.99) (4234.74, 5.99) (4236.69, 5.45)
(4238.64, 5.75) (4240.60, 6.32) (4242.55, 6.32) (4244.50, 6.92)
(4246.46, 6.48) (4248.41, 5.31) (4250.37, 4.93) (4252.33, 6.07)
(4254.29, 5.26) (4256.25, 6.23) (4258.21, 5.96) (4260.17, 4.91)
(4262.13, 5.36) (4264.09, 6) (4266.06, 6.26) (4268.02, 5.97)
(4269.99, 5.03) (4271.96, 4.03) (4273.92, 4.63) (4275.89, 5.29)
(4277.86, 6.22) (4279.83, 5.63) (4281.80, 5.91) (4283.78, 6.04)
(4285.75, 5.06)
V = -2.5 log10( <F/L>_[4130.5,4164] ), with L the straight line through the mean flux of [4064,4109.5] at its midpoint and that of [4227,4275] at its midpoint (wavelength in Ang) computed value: -0.04 mag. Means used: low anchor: 5.92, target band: 6.06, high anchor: 5.67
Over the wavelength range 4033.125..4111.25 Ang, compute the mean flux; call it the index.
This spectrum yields 5.86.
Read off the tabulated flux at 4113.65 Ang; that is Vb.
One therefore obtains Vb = 6.54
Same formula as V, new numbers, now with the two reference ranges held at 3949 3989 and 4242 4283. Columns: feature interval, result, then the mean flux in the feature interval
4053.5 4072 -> -0.236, 5.56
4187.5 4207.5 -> -0.118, 5.87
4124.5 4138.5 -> -0.247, 6.12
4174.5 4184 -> -0.171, 6.04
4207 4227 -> -0.109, 5.95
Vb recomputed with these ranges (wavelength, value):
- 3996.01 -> 5.72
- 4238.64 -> 5.75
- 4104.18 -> 5.46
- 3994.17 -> 6.21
